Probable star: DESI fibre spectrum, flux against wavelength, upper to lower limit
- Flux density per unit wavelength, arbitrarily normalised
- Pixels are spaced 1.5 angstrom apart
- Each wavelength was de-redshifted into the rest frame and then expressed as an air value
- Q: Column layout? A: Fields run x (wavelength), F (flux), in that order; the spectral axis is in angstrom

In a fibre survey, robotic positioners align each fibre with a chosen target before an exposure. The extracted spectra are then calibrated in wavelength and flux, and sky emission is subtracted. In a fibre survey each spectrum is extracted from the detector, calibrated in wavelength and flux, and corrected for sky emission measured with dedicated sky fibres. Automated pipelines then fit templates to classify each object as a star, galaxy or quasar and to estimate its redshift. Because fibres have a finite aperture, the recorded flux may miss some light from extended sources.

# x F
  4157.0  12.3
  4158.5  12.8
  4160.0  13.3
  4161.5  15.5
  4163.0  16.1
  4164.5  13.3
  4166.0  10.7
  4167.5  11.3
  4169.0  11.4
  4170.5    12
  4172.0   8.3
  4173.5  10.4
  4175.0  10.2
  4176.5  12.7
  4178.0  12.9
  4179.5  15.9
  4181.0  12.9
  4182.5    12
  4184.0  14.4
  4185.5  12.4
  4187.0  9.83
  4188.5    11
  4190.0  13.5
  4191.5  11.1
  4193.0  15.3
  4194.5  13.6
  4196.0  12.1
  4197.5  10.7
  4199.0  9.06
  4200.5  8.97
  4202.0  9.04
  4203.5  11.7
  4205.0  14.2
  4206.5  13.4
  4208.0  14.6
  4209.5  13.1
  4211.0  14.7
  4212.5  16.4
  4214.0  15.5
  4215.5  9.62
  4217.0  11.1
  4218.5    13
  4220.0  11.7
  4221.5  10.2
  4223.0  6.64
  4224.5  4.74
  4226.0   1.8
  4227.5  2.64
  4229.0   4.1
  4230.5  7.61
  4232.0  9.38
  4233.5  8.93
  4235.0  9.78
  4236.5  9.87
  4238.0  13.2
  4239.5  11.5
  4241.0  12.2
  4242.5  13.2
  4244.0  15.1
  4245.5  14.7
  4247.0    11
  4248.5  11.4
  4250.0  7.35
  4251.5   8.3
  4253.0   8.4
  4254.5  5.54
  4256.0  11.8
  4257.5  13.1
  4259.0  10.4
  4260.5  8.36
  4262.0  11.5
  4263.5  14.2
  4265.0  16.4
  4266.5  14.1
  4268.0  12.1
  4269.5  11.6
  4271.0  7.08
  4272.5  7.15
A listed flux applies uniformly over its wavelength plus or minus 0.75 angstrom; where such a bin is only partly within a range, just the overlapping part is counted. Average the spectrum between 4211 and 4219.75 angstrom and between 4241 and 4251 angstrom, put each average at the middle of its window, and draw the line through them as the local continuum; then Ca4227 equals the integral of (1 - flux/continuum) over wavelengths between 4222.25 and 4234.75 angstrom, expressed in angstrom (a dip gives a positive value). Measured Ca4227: 6.7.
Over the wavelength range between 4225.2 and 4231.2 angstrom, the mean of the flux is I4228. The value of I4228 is 4.01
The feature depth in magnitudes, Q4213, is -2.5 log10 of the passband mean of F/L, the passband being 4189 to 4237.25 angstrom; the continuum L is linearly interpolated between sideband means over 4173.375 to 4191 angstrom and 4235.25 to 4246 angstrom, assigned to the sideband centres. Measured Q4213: 0.18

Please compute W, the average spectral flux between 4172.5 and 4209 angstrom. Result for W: 12.1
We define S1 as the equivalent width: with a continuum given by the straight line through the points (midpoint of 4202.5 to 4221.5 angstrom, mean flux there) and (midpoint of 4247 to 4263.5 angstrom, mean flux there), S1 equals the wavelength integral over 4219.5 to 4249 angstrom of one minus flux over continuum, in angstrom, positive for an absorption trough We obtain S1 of 4.7 angstrom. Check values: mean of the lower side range 13.1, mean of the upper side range 9.89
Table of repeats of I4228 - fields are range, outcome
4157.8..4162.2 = 13.9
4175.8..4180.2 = 13.8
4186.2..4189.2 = 10.4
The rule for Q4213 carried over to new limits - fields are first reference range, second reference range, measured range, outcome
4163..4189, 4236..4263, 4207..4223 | -0.11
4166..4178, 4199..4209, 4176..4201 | -0.08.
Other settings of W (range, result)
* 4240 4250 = 12.5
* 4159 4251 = 11.4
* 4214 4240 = 8.75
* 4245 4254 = 9.94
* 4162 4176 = 11.6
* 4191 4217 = 12.5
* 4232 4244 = 11.4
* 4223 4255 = 9.05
